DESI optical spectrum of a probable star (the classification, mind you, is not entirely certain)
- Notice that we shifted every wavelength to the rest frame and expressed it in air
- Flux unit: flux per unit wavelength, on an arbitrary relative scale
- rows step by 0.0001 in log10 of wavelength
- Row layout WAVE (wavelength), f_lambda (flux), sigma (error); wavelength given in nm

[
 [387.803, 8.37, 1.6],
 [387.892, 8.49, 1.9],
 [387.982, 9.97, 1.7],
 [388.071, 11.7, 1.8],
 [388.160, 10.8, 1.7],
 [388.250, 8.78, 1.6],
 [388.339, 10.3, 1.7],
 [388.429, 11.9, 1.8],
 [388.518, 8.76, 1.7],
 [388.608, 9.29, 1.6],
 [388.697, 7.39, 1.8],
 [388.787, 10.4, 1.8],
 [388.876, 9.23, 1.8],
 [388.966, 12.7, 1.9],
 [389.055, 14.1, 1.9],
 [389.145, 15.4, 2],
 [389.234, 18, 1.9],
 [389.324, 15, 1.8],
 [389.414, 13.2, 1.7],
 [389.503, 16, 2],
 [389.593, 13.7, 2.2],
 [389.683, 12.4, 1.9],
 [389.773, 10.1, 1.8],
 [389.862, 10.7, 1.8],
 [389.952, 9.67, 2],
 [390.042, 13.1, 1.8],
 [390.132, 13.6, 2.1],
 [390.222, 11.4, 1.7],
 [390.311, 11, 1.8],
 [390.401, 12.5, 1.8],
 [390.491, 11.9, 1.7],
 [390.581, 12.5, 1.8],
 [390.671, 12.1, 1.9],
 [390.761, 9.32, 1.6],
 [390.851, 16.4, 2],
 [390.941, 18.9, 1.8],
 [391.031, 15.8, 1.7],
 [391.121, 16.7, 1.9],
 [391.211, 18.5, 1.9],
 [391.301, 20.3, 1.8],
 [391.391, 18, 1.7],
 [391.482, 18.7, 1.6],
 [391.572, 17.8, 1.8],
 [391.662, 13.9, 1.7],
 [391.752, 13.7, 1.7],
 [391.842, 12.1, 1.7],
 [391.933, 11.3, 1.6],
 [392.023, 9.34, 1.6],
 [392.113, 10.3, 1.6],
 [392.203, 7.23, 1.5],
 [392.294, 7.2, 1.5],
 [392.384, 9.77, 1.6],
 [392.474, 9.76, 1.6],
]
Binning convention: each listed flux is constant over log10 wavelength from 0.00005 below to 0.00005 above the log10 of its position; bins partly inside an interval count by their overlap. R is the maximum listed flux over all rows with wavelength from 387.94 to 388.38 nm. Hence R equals 11.7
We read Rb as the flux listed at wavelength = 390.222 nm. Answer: 11.4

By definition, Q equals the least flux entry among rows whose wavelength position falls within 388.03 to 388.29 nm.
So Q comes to 8.78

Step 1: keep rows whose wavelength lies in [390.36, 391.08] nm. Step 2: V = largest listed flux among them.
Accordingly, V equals 18.9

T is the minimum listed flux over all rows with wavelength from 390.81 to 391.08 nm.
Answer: 15.8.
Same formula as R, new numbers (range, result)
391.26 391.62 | 20.3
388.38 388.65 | 11.9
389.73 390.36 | 13.6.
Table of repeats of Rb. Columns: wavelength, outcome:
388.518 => 8.76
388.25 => 8.78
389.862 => 10.7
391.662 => 13.9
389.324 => 15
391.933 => 11.3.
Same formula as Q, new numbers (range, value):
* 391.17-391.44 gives 18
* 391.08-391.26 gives 16.7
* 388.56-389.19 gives 7.39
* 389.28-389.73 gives 12.4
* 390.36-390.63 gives 11.9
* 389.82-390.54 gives 9.67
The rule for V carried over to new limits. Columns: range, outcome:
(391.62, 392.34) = 13.9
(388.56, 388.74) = 9.29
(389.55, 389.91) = 13.7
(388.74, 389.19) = 15.4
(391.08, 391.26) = 18.5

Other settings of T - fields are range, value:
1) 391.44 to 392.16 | 9.34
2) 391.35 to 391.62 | 17.8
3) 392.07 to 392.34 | 7.2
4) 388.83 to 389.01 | 9.23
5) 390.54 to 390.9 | 9.32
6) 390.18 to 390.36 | 11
